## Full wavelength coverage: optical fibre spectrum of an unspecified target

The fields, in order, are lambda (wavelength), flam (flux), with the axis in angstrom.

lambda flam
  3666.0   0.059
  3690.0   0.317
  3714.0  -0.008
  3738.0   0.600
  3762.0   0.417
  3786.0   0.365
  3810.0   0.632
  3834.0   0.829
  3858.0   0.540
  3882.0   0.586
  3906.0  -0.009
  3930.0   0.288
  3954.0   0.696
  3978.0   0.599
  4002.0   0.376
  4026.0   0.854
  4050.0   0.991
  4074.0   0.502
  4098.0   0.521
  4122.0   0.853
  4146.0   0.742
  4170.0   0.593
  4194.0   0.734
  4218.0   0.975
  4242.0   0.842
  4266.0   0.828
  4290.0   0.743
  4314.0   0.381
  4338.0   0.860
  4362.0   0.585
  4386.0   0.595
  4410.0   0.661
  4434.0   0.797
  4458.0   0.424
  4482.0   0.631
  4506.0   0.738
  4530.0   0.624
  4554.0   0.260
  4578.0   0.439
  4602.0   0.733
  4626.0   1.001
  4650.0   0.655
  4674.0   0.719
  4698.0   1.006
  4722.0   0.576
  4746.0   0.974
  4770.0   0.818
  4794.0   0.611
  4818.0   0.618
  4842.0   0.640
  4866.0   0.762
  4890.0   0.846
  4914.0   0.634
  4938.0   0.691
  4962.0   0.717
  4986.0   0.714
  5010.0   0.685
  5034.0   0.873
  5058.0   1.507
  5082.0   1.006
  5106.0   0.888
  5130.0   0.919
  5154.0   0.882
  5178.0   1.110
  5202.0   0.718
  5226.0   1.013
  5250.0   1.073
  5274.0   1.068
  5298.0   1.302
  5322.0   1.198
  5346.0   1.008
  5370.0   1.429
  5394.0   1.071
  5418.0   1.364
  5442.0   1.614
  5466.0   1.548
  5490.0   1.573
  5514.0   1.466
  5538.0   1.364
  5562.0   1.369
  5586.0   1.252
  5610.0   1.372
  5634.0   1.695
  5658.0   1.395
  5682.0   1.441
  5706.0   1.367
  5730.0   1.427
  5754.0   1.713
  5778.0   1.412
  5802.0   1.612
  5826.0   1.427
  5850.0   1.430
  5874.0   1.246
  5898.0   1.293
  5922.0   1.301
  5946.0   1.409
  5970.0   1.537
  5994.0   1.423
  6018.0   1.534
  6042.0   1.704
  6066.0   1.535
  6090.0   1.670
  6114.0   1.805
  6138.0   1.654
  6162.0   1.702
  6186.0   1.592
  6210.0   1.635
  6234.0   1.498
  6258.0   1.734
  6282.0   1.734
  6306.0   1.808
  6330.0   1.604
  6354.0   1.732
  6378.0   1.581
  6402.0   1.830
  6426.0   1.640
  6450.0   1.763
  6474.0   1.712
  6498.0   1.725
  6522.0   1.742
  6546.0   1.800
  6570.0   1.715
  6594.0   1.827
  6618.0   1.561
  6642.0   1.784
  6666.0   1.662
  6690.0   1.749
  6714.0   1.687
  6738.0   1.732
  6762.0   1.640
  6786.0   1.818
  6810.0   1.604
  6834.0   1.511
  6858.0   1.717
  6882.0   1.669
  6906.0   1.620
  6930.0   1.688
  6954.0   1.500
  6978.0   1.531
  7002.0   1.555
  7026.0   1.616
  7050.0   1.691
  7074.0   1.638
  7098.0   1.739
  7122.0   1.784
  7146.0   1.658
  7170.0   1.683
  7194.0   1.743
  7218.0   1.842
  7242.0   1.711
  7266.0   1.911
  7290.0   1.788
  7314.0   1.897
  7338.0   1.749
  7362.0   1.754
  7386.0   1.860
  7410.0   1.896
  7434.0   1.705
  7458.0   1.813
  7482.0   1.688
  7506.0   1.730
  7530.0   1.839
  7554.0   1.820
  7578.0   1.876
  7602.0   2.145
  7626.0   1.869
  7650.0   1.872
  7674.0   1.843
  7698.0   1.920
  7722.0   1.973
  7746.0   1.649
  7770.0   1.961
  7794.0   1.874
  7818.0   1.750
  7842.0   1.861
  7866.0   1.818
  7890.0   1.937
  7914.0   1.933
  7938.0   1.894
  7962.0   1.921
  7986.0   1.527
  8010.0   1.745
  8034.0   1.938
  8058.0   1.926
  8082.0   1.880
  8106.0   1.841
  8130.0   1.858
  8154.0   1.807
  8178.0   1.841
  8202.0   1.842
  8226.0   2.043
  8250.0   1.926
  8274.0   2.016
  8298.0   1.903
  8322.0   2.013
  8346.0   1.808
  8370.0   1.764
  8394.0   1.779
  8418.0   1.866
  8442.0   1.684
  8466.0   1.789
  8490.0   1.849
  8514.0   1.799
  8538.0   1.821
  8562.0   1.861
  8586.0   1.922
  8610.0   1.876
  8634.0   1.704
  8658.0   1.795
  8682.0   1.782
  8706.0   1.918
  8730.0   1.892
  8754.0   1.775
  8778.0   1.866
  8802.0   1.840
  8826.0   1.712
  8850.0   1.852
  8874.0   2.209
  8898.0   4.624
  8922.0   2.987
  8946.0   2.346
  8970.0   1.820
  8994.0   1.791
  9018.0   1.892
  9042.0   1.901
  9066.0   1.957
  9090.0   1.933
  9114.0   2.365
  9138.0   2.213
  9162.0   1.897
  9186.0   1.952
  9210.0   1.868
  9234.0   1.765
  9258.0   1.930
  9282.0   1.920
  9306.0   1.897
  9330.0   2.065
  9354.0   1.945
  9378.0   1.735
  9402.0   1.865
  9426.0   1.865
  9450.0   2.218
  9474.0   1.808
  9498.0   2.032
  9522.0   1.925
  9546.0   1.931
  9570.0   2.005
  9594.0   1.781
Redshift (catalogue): 0.36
